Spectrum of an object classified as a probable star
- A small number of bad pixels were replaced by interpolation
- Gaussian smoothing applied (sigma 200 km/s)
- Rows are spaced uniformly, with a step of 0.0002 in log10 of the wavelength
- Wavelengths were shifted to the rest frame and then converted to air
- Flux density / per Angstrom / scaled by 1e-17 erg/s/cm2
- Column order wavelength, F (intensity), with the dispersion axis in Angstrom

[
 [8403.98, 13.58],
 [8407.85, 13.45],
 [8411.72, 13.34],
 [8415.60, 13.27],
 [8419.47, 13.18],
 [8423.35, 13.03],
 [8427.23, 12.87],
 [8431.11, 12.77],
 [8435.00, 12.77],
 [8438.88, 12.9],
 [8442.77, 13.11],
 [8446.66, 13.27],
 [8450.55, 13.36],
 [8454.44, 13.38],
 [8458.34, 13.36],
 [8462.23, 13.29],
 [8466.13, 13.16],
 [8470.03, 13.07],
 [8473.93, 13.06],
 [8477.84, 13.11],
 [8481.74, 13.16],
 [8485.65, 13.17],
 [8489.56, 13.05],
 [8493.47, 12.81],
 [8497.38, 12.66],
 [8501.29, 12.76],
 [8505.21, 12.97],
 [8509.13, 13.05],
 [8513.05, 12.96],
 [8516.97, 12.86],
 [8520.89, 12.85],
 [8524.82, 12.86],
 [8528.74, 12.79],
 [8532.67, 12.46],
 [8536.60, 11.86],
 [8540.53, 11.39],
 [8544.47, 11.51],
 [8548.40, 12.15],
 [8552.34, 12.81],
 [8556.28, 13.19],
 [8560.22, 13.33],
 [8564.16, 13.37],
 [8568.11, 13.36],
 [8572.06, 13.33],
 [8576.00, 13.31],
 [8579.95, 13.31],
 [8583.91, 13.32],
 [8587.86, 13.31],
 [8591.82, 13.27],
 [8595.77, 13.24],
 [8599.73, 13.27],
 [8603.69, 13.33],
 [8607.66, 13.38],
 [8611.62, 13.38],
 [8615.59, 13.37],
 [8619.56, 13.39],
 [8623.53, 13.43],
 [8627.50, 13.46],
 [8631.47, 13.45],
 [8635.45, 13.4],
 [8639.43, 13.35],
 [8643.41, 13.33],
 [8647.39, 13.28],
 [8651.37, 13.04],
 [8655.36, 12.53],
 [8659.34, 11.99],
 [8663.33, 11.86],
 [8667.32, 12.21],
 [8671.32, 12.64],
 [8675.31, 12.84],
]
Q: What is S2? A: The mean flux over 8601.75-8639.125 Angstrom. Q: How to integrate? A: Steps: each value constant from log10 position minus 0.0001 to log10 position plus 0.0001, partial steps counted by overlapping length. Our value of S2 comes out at 13.4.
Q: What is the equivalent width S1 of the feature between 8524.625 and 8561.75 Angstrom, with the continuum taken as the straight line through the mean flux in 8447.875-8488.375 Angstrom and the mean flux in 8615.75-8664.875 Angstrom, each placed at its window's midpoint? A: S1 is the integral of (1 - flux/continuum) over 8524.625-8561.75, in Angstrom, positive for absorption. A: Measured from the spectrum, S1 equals 2.10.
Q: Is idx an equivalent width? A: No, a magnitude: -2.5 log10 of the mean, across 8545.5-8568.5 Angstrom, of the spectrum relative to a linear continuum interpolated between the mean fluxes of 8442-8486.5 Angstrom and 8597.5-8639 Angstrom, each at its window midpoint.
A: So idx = 0.030 mag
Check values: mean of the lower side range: 13.2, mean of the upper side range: 13.4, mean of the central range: 13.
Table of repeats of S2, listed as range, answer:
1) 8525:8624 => 13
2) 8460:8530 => 13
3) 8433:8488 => 13.2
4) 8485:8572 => 12.7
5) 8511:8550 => 12.4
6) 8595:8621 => 13.3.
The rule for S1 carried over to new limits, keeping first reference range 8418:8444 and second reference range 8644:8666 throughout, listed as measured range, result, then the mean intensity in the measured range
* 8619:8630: -0.7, 13.4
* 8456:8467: -0.3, 13.3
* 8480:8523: -0.4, 12.9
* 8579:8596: -0.8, 13.3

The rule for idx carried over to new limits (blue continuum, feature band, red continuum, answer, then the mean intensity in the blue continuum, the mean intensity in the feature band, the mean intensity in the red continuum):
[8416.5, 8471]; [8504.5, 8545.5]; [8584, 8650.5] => 0.060 mag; 13.1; 12.5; 13.3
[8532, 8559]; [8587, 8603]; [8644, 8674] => -0.078 mag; 12.2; 13.3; 12.6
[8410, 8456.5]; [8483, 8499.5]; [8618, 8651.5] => 0.020 mag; 13.1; 12.9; 13.4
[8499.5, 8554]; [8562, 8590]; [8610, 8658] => -0.039 mag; 12.5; 13.3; 13.3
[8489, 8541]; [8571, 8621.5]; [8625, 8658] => -0.025 mag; 12.7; 13.3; 13.2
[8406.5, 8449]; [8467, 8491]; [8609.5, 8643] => 0.005 mag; 13.1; 13.1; 13.4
